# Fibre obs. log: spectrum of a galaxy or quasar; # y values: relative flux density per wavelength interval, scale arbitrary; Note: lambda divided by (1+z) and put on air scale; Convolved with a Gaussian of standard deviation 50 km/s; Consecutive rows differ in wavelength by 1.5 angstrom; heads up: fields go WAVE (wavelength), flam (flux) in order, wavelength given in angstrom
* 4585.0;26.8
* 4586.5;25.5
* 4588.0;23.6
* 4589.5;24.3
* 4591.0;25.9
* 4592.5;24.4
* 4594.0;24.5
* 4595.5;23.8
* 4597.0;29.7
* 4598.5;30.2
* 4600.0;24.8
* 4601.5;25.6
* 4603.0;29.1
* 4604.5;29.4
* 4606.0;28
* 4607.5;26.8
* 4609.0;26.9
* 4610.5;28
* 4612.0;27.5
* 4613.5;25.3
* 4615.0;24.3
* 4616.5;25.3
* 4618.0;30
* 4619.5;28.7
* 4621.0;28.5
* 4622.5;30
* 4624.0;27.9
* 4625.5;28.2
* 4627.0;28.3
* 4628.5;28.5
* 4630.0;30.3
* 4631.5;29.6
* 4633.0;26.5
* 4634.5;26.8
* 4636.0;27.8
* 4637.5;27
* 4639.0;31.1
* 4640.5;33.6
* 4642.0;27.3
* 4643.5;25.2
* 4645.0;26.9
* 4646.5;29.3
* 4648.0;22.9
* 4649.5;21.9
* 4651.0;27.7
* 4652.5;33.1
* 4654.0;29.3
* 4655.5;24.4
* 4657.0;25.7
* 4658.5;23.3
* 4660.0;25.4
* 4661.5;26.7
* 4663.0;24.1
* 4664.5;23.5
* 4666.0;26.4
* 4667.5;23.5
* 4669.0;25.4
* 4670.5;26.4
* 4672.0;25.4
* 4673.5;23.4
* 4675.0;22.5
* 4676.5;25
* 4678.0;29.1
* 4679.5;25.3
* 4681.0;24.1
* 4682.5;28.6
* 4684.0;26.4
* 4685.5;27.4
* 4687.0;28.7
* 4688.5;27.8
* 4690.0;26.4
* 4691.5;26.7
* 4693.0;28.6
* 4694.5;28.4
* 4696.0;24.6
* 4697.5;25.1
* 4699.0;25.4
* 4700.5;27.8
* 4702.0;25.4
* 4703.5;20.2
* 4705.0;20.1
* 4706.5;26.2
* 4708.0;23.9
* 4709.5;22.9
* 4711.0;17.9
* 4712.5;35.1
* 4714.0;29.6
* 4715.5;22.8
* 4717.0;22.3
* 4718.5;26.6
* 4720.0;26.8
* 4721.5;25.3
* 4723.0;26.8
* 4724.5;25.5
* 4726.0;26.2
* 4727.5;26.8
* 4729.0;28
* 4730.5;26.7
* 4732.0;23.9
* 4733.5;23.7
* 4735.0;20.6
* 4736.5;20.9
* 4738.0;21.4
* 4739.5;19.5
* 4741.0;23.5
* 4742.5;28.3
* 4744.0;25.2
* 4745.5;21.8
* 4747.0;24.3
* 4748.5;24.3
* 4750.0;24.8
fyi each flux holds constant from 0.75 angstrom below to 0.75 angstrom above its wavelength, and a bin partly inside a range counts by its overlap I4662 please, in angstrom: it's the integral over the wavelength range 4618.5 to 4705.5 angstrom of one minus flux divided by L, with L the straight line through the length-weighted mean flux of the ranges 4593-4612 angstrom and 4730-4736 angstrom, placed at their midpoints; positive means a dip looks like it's -3.8 angstrom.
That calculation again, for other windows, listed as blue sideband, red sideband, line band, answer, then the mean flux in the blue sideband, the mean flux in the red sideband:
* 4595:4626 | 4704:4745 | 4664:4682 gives 0.61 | 27.5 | 24.6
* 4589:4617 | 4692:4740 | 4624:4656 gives -2.36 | 26.5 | 24.9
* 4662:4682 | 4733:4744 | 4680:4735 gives -4.51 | 25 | 22.7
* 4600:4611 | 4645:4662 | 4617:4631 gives -0.95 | 27.5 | 26.4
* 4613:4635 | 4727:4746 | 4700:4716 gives 0.12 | 27.9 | 23.9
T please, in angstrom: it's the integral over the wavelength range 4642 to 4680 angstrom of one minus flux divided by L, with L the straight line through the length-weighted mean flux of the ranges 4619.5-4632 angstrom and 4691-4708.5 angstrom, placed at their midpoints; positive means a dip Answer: 2.0 angstrom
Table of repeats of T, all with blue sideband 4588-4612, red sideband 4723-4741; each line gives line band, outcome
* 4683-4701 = -1.5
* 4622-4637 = -1.3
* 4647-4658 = -0.3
